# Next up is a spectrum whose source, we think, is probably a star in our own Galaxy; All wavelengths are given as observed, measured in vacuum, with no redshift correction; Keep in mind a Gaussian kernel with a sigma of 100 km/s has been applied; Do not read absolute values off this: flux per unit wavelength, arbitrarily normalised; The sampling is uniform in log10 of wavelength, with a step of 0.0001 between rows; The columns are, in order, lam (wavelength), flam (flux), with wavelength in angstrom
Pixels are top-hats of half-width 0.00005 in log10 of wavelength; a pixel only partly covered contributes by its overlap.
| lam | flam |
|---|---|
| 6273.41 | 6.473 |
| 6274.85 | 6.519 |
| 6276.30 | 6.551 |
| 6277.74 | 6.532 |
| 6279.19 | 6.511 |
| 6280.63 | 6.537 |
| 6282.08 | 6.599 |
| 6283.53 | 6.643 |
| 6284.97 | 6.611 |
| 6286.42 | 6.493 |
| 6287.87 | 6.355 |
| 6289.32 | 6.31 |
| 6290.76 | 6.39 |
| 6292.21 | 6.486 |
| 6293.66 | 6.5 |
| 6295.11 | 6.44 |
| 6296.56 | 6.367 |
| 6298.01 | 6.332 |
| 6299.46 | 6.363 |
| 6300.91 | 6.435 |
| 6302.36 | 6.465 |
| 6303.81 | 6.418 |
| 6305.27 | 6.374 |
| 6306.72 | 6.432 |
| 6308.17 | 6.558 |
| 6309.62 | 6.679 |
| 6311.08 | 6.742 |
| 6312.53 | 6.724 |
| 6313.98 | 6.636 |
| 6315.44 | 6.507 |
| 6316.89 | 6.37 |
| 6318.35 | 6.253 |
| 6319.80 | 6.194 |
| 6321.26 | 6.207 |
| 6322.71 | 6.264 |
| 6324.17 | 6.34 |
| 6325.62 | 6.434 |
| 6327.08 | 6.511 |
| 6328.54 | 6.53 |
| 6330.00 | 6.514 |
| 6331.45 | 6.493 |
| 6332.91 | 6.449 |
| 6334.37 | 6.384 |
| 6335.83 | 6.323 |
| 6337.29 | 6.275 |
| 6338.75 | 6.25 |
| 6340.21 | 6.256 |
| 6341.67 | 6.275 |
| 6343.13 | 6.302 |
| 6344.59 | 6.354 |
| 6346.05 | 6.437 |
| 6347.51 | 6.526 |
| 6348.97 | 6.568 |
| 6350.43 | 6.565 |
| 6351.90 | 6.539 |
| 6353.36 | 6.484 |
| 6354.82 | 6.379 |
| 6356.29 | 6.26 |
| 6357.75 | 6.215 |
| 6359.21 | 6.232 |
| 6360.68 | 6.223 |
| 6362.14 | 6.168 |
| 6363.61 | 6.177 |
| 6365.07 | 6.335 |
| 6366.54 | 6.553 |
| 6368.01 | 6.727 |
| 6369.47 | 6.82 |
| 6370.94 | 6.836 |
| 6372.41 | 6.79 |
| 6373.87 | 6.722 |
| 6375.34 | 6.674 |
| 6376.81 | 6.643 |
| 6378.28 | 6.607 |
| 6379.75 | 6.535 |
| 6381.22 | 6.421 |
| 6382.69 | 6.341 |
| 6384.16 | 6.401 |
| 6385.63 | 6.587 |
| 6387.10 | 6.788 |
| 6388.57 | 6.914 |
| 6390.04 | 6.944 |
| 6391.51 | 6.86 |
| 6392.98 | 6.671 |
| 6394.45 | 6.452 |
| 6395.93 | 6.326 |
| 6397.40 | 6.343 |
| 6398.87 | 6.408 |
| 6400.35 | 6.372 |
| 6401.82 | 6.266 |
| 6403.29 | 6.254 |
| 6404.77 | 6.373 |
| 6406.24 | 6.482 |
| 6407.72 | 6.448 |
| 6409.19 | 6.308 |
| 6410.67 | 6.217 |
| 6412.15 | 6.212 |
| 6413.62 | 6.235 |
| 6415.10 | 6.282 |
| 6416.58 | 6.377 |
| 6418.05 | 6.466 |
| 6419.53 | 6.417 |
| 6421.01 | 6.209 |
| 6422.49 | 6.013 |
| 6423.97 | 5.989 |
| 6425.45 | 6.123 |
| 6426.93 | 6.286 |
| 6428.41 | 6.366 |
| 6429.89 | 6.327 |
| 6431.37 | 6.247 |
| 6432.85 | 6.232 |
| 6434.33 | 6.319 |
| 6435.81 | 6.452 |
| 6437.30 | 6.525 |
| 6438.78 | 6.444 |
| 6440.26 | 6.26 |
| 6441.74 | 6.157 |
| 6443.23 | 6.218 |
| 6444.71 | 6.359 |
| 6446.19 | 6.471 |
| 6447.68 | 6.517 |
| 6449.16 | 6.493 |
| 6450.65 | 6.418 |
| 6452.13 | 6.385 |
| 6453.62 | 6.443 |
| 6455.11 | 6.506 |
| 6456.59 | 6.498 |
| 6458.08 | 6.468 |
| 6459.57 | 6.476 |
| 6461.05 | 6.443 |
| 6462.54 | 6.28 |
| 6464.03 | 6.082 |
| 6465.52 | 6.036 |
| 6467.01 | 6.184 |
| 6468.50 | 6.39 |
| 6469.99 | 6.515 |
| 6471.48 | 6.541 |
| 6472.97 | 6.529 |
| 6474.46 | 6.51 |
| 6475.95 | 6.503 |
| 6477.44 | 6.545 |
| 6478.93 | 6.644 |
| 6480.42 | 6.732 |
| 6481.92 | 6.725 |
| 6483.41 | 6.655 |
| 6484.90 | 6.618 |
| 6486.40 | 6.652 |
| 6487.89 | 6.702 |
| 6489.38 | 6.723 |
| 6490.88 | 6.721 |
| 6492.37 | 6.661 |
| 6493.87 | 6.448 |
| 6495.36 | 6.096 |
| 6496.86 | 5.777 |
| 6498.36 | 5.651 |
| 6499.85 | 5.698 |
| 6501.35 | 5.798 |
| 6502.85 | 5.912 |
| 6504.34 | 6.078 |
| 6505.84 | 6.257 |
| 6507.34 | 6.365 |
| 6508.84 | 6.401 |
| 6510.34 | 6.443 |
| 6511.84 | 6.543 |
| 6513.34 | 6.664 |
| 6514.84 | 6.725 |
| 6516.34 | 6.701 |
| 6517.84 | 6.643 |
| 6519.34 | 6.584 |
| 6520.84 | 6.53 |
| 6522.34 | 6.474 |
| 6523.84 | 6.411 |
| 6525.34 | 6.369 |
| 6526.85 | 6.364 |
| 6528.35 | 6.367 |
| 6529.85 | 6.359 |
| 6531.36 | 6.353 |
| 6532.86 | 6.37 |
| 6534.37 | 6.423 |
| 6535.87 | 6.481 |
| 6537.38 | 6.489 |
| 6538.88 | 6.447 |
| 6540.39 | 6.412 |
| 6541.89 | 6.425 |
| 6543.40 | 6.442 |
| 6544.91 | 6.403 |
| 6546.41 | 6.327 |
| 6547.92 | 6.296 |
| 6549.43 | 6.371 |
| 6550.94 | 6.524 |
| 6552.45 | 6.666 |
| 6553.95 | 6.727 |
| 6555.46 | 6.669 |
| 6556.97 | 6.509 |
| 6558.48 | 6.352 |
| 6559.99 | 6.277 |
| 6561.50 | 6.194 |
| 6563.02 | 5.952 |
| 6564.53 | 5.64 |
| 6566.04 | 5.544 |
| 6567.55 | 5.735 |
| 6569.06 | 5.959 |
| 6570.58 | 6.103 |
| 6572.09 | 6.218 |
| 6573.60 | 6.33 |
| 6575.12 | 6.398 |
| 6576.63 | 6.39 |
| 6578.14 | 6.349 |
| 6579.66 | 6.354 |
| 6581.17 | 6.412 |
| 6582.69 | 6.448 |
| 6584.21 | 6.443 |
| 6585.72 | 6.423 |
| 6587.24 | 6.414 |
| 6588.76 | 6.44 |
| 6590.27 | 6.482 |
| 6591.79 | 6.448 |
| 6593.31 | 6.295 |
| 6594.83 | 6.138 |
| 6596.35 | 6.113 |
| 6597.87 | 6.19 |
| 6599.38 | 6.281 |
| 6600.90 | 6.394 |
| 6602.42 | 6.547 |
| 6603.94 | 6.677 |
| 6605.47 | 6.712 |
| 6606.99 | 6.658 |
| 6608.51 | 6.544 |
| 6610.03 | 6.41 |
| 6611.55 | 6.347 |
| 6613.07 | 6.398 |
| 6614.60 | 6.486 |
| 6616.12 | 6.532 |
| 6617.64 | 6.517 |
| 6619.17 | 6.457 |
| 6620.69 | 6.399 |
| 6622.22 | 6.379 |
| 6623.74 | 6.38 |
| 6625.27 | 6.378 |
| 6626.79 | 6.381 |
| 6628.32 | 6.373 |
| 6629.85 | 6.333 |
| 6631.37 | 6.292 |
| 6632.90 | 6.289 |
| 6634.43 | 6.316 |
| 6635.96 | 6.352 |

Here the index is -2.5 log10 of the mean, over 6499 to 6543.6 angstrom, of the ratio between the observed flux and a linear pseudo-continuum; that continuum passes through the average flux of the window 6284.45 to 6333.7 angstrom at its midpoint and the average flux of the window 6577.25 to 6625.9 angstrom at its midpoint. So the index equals 0.01 mag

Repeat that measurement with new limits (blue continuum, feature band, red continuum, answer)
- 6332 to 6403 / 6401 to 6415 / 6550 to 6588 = 0.02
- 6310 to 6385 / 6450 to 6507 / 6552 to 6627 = 0.00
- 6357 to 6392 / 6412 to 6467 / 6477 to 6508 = 0.02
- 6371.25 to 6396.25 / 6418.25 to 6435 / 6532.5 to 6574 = 0.05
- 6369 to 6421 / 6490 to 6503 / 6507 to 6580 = 0.05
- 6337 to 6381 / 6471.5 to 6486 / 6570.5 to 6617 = -0.03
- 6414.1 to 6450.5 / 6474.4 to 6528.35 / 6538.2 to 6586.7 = -0.02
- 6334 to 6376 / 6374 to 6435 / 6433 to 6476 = 0.00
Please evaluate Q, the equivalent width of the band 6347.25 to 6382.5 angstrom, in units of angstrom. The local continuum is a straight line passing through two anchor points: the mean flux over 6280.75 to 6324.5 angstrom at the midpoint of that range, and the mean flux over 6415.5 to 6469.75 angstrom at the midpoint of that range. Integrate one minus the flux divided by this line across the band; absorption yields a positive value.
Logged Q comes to -0.5 angstrom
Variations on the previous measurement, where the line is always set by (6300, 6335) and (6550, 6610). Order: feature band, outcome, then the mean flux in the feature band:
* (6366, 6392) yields -1.0 angstrom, 6.67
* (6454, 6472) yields 0.1 angstrom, 6.37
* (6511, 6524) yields -0.5 angstrom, 6.6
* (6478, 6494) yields -0.7 angstrom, 6.67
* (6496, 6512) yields 0.8 angstrom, 6.06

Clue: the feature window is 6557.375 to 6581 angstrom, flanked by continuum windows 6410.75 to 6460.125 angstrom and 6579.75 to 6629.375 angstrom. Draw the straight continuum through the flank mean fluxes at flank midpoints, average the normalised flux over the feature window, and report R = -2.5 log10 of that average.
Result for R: 0.05 mag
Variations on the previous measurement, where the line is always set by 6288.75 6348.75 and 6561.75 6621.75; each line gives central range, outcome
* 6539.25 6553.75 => -0.02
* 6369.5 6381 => -0.05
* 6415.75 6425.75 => 0.03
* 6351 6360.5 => 0.01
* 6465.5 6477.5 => -0.01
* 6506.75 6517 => -0.03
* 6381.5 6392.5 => -0.05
